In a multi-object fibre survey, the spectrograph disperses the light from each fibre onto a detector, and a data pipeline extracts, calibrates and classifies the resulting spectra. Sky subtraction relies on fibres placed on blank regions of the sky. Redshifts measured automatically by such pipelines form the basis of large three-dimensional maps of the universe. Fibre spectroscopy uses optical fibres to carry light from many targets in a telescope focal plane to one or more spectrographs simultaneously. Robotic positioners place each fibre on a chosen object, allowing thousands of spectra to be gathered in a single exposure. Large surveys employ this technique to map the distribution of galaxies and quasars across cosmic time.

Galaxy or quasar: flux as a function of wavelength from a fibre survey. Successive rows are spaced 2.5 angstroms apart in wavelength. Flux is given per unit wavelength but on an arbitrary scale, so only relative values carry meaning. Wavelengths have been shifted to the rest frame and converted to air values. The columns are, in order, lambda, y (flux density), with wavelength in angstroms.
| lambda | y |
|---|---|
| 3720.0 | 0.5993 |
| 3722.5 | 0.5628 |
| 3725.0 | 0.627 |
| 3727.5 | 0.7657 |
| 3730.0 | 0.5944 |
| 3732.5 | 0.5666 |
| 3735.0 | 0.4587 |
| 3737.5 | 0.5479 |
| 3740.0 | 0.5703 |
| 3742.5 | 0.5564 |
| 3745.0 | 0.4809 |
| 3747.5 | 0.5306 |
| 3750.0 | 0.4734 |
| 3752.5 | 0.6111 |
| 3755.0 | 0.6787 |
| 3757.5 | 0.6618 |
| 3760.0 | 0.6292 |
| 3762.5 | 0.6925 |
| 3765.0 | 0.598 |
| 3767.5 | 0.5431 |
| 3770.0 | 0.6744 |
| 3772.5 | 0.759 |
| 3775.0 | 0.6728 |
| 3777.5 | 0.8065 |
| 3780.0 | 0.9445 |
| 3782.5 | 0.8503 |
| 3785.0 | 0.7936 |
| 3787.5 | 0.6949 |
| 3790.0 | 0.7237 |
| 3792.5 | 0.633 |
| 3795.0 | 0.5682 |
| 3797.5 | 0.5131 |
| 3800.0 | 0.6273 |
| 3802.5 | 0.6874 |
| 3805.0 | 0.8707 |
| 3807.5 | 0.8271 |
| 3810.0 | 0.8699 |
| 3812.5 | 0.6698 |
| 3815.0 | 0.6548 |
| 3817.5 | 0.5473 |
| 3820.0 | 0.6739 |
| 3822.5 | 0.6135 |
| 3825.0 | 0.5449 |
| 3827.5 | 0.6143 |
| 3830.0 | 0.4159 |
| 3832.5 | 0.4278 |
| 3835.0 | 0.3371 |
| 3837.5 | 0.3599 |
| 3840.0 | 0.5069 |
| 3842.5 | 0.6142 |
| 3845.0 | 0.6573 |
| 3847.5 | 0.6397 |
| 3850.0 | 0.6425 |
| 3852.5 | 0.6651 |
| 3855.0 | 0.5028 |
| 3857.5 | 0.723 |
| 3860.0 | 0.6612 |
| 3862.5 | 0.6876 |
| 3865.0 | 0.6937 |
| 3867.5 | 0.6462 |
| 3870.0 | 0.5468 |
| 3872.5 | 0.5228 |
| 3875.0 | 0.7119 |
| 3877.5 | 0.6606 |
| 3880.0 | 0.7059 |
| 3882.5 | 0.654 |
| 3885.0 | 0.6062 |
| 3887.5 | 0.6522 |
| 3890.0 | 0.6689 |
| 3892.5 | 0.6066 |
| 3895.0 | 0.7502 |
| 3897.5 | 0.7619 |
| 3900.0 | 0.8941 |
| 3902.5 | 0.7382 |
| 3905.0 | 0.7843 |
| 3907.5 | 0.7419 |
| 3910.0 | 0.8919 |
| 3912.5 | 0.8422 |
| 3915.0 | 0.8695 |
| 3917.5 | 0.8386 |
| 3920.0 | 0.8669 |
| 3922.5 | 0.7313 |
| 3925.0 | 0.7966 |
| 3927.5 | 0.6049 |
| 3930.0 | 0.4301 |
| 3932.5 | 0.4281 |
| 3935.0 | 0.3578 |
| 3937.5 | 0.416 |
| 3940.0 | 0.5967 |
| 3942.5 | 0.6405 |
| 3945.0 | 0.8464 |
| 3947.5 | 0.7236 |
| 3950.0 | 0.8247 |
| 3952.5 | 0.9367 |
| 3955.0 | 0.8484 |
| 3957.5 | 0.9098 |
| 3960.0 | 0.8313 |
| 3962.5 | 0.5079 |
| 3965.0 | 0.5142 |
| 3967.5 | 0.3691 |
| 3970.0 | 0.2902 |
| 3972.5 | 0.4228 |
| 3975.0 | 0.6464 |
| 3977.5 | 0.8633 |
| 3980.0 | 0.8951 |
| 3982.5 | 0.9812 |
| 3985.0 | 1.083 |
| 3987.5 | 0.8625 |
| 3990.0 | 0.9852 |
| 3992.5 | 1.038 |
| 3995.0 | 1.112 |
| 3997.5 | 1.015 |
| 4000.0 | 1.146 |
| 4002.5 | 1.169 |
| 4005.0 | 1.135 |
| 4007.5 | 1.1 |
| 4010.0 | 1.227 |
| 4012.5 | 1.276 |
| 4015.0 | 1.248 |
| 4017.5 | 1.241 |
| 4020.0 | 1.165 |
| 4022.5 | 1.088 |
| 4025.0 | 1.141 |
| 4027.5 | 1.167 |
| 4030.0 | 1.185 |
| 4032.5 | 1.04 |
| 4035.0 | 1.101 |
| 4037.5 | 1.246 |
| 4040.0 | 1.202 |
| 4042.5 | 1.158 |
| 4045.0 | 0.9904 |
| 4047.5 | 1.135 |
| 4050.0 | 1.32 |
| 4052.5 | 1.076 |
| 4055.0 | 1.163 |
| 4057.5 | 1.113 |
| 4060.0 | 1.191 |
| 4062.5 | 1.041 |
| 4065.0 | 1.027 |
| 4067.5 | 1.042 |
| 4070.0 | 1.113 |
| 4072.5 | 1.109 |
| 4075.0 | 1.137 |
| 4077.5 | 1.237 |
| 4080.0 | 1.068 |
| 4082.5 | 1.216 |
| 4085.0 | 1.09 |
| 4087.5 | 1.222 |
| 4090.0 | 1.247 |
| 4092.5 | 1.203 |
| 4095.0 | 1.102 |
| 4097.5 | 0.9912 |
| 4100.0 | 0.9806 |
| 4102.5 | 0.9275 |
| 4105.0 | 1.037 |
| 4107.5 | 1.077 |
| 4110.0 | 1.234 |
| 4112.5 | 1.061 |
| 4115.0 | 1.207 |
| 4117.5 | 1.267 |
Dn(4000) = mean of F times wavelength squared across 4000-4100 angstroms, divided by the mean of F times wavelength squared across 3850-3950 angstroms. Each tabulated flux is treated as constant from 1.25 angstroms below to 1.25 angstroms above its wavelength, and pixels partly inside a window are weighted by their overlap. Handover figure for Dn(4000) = 1.81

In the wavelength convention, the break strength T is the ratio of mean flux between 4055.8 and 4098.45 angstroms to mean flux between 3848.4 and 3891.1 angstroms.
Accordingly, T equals 1.75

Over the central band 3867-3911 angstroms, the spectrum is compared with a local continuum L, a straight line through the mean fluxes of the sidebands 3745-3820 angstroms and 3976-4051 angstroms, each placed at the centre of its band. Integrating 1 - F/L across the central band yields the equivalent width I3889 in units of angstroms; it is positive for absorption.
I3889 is 9.1 angstroms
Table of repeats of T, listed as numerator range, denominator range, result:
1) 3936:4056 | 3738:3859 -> 1.51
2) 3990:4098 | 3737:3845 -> 1.81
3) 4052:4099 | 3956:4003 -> 1.38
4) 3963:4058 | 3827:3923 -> 1.54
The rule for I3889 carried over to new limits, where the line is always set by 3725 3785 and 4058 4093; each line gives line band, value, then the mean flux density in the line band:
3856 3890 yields 7.1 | 0.651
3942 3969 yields 6.5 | 0.721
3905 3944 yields 9.7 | 0.675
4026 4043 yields -1.3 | 1.16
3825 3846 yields 7.5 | 0.493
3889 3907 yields 2.5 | 0.744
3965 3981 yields 6.7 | 0.571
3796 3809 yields 0.2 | 0.706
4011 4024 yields -1.9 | 1.2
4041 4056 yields -0.6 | 1.14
